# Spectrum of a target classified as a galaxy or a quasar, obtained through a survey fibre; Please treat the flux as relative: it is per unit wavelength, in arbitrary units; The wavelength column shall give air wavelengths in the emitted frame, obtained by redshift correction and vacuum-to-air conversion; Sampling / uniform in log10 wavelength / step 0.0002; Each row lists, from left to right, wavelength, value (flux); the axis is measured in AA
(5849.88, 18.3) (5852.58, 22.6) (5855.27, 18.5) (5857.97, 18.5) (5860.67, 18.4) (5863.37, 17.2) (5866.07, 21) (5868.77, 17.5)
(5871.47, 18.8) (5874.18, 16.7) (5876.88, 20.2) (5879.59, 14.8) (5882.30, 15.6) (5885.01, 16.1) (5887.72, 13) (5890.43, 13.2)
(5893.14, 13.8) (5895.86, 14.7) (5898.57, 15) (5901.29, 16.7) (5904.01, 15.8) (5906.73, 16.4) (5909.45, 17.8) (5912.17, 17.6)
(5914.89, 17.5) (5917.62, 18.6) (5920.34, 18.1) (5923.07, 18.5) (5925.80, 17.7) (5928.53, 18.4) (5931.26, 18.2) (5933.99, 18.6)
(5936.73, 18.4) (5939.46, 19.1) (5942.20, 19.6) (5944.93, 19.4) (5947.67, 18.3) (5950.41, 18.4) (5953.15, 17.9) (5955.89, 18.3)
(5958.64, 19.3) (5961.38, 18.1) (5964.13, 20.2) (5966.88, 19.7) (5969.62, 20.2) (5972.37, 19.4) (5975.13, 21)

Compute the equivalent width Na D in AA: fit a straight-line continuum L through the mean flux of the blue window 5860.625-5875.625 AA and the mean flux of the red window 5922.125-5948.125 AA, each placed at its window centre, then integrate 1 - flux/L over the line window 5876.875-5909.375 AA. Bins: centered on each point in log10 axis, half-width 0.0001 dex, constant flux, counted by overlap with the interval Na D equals 5.4 AA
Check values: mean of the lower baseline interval 18.3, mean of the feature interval 15.3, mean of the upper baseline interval 18.6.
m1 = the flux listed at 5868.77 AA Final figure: 17.5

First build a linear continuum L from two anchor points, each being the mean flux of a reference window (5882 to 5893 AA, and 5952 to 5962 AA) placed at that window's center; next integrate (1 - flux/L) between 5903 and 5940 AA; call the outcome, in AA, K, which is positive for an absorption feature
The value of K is -3.6 AA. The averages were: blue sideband 14.3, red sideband 18.4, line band 17.9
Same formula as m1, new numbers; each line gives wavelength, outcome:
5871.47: 18.8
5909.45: 17.8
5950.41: 18.4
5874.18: 16.7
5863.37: 17.2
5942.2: 19.6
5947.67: 18.3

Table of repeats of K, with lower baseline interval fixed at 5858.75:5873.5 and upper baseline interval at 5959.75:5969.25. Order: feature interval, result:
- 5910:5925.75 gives 0.81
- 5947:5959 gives 0.59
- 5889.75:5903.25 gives 2.86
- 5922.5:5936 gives 0.58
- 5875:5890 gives 2.29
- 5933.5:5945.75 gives 0.11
